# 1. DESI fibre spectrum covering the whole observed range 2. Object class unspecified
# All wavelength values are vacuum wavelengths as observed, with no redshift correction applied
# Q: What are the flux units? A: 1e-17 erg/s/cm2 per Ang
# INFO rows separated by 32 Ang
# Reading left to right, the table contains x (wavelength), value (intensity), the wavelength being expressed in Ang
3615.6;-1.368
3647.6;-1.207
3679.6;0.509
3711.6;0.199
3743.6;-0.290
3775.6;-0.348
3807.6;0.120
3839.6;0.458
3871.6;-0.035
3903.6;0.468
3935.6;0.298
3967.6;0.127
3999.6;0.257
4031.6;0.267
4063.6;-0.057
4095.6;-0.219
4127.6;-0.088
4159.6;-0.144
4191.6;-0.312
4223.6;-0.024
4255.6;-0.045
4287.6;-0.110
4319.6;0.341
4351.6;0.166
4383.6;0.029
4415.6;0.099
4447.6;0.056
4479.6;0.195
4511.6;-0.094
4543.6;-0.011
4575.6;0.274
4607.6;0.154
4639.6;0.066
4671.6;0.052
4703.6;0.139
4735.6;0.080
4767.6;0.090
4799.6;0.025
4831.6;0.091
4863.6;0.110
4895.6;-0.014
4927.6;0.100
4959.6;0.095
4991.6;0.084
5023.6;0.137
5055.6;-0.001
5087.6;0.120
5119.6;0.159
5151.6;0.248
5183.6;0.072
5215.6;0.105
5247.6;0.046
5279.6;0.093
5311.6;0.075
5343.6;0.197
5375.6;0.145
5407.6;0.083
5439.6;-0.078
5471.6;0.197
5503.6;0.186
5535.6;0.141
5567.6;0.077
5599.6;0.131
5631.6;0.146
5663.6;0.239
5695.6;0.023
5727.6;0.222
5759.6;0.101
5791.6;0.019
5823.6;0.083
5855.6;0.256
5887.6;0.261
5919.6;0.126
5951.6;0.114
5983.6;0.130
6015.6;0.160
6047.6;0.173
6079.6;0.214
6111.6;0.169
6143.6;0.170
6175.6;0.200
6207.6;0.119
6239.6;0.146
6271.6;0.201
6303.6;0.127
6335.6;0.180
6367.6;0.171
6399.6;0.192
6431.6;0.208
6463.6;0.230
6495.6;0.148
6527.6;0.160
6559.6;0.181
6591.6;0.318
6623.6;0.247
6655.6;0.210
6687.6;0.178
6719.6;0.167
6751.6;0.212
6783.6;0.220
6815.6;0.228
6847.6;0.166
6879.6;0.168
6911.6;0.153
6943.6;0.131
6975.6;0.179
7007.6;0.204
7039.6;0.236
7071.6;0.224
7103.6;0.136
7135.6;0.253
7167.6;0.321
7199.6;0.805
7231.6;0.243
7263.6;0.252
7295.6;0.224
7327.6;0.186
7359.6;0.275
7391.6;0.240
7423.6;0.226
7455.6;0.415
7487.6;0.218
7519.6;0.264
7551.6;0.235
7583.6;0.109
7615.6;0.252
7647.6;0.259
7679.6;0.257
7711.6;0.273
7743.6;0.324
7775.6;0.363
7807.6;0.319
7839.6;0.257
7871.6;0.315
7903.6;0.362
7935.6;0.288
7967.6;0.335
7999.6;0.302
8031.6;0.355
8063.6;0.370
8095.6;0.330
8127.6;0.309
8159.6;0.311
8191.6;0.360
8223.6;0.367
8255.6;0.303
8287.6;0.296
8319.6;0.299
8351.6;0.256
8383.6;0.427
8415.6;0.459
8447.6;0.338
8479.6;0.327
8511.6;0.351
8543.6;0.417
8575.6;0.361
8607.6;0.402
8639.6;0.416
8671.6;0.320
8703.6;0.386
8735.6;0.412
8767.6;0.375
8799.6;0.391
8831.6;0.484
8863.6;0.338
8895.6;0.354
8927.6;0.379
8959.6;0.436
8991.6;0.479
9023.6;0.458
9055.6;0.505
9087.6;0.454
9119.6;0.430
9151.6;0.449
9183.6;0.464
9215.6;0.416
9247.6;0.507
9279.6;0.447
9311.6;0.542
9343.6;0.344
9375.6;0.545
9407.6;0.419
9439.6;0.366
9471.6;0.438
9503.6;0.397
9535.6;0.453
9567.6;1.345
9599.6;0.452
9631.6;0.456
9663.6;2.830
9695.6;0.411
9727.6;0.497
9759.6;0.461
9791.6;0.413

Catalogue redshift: 0.928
